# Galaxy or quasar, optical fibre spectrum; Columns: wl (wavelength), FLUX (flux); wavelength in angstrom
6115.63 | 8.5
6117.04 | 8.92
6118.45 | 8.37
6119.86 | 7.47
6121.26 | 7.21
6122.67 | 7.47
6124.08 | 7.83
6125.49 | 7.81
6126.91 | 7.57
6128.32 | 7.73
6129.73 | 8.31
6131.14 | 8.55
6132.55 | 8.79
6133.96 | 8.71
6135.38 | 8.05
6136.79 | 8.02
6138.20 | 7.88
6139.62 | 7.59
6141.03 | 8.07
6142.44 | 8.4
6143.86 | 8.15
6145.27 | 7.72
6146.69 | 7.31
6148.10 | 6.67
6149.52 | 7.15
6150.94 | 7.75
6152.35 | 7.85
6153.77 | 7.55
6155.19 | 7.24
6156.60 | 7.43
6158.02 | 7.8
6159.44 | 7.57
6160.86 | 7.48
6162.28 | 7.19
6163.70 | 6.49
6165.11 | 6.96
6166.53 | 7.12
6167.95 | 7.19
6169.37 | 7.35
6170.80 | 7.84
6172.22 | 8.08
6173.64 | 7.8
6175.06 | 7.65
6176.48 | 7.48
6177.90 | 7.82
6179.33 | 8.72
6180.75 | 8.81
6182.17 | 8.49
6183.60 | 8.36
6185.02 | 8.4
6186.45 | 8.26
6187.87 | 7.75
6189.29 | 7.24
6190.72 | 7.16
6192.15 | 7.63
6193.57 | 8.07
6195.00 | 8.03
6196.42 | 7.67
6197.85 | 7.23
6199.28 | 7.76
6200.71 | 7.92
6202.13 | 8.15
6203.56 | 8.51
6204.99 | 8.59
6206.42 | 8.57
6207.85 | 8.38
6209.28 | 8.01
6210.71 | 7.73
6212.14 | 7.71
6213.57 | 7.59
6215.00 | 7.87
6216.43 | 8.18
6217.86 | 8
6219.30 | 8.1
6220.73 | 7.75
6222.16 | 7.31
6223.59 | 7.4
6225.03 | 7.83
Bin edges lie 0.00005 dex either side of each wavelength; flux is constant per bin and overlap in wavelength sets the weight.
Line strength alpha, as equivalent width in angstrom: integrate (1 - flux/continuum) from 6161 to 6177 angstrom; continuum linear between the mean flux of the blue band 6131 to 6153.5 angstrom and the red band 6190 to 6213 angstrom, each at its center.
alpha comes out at 1.1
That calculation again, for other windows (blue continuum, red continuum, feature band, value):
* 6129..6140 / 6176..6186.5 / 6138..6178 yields 3.6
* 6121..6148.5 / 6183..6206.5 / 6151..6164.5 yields 0.9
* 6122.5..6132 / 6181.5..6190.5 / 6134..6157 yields 0.7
